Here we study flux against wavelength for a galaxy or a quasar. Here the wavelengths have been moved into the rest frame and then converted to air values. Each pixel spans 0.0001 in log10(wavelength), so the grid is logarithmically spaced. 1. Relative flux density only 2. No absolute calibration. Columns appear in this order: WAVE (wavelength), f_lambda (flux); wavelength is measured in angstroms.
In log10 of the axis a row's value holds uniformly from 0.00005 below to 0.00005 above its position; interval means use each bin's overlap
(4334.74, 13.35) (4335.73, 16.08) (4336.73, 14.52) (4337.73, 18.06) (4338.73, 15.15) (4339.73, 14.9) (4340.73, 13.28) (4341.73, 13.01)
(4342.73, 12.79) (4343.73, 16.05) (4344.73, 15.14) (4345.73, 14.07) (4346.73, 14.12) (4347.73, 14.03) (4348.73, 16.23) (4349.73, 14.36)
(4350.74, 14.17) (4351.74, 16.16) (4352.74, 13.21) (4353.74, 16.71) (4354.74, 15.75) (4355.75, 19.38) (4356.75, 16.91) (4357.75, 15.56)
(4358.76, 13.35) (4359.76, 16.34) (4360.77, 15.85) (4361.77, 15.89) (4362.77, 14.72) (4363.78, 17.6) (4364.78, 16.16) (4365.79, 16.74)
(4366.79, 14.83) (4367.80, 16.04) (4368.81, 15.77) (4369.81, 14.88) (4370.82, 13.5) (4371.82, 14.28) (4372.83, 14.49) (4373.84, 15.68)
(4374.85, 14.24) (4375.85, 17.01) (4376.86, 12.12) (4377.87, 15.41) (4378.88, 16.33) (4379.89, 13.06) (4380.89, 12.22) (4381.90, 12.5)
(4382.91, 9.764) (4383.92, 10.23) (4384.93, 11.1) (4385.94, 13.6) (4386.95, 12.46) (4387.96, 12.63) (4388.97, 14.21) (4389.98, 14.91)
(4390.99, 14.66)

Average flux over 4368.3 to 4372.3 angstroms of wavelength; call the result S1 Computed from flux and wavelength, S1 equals 14.6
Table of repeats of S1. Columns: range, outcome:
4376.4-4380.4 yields 14.3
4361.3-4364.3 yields 16.1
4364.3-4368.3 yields 15.9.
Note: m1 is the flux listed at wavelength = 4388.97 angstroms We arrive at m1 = 14.21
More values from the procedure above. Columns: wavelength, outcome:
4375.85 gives 17.01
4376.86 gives 12.12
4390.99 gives 14.66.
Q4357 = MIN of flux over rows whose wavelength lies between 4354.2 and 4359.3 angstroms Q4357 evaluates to 13.35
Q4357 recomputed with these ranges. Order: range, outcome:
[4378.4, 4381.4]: 12.22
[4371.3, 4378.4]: 12.12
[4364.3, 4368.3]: 14.83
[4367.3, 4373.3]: 13.5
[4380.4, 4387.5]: 9.764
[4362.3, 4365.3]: 14.72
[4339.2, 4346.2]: 12.79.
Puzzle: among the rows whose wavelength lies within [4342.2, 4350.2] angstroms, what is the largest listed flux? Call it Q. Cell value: 16.23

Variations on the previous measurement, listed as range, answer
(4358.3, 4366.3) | 17.6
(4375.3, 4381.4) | 17.01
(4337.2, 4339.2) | 18.06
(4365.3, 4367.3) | 16.74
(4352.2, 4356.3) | 19.38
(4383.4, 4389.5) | 14.21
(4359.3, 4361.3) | 16.34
